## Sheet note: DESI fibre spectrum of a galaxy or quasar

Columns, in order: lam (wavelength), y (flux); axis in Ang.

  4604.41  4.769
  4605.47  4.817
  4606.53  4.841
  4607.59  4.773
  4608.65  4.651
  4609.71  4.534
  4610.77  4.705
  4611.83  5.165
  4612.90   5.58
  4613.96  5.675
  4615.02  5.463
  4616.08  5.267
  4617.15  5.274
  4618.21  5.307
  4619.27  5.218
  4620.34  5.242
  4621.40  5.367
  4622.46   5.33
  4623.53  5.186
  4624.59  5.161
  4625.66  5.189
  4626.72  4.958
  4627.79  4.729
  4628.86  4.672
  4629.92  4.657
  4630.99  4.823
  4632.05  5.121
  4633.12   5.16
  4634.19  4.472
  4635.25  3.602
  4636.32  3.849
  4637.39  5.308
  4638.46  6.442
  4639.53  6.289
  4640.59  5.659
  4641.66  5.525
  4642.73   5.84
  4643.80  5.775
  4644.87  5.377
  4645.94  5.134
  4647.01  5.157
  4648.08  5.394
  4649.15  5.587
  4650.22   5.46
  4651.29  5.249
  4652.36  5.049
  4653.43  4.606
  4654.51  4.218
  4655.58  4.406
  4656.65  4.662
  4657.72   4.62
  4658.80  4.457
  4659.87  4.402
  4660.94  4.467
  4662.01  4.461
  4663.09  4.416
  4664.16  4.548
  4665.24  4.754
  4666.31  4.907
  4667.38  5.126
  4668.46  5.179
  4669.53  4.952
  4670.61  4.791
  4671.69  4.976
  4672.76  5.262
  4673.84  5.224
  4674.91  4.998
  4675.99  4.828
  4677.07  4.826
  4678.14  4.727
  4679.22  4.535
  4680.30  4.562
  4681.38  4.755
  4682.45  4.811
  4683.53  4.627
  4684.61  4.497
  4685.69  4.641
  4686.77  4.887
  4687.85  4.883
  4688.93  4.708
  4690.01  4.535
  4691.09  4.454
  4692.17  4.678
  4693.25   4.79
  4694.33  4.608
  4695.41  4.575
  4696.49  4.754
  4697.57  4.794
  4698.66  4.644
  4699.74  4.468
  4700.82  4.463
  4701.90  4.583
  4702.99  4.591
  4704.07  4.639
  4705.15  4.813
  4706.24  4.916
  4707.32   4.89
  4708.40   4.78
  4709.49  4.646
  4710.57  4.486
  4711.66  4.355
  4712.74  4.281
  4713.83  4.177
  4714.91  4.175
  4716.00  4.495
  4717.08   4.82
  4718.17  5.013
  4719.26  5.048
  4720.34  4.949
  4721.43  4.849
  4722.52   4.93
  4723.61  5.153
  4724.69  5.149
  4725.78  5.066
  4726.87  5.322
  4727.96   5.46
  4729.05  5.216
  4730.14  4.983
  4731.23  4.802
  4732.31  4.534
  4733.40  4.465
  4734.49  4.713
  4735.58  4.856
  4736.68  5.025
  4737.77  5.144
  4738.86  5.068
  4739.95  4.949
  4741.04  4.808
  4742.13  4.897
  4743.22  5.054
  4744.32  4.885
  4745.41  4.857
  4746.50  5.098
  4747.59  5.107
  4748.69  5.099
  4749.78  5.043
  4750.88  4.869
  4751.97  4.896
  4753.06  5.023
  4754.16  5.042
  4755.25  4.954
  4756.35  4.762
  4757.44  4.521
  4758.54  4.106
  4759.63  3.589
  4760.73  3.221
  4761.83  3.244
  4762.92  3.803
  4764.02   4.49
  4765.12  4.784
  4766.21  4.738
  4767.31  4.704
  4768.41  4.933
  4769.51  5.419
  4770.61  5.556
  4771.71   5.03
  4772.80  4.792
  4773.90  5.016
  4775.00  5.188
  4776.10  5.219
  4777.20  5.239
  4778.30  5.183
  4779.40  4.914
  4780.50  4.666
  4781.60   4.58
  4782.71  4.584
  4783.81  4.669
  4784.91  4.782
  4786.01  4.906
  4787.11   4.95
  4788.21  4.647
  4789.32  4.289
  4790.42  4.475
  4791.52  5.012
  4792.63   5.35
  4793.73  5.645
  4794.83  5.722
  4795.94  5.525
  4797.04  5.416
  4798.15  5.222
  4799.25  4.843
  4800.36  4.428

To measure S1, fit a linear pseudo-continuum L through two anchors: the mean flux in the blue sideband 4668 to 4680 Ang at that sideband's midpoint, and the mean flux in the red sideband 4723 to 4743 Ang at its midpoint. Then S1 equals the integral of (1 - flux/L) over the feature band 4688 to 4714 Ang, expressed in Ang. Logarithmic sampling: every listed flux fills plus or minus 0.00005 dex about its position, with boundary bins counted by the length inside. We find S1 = 1.7 Ang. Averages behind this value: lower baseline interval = 4.93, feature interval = 4.62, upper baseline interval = 4.98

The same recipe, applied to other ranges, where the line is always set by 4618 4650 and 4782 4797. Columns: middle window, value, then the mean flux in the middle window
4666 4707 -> 2.8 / 4.76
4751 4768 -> 2.1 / 4.41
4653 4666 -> 1.6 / 4.51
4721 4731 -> -0.1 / 5.12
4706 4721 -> 1.3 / 4.64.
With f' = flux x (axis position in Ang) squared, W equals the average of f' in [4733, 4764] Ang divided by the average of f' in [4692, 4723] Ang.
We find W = 1.02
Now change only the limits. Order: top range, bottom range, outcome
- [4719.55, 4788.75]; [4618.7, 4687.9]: 1.02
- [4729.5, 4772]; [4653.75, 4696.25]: 1.04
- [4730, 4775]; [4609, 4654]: 0.97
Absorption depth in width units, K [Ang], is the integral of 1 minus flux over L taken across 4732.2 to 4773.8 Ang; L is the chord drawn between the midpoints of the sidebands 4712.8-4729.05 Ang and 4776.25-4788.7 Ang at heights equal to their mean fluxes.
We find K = 1.05 Ang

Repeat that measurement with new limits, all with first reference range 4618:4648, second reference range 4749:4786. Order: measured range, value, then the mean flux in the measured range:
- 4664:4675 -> 0.1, 4.99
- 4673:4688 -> 0.7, 4.78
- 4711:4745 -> -0.1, 4.86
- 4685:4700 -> 0.9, 4.67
